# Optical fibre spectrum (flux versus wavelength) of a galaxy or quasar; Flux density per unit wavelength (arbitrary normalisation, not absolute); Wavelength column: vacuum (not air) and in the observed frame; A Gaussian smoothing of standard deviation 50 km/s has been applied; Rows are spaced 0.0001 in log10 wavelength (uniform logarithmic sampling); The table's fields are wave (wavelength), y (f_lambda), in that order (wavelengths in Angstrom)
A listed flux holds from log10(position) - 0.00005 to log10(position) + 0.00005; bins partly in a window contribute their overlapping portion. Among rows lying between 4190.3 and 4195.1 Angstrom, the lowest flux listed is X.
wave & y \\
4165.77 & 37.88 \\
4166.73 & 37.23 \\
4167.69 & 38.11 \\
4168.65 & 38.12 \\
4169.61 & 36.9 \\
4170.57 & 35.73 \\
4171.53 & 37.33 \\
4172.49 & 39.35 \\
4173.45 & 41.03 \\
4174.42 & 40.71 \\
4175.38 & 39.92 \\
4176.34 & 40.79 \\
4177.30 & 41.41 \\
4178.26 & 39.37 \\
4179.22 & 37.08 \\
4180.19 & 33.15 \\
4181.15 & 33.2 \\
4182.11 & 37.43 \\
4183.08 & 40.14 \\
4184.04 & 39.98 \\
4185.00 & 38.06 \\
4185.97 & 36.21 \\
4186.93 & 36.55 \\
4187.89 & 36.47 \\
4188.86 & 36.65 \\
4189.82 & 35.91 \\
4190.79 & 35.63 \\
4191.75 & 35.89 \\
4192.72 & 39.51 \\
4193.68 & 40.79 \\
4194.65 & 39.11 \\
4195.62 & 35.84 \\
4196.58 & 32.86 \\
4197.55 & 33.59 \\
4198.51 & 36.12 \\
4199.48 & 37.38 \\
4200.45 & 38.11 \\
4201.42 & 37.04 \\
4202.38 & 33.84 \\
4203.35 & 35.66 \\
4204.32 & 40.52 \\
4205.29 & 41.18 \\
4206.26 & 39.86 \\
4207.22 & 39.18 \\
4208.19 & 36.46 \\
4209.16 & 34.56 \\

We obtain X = 35.63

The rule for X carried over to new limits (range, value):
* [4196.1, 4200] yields 32.86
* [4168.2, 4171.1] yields 35.73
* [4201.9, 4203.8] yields 33.84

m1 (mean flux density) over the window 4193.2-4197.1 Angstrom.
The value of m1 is 37.1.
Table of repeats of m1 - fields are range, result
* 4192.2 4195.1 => 39.7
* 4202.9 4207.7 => 39.3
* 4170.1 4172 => 36.5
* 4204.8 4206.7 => 40.5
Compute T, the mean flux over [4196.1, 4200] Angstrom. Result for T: 35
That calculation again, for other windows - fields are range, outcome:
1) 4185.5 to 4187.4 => 36.5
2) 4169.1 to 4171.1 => 36.4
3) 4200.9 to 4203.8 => 35.6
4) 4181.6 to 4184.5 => 39.1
